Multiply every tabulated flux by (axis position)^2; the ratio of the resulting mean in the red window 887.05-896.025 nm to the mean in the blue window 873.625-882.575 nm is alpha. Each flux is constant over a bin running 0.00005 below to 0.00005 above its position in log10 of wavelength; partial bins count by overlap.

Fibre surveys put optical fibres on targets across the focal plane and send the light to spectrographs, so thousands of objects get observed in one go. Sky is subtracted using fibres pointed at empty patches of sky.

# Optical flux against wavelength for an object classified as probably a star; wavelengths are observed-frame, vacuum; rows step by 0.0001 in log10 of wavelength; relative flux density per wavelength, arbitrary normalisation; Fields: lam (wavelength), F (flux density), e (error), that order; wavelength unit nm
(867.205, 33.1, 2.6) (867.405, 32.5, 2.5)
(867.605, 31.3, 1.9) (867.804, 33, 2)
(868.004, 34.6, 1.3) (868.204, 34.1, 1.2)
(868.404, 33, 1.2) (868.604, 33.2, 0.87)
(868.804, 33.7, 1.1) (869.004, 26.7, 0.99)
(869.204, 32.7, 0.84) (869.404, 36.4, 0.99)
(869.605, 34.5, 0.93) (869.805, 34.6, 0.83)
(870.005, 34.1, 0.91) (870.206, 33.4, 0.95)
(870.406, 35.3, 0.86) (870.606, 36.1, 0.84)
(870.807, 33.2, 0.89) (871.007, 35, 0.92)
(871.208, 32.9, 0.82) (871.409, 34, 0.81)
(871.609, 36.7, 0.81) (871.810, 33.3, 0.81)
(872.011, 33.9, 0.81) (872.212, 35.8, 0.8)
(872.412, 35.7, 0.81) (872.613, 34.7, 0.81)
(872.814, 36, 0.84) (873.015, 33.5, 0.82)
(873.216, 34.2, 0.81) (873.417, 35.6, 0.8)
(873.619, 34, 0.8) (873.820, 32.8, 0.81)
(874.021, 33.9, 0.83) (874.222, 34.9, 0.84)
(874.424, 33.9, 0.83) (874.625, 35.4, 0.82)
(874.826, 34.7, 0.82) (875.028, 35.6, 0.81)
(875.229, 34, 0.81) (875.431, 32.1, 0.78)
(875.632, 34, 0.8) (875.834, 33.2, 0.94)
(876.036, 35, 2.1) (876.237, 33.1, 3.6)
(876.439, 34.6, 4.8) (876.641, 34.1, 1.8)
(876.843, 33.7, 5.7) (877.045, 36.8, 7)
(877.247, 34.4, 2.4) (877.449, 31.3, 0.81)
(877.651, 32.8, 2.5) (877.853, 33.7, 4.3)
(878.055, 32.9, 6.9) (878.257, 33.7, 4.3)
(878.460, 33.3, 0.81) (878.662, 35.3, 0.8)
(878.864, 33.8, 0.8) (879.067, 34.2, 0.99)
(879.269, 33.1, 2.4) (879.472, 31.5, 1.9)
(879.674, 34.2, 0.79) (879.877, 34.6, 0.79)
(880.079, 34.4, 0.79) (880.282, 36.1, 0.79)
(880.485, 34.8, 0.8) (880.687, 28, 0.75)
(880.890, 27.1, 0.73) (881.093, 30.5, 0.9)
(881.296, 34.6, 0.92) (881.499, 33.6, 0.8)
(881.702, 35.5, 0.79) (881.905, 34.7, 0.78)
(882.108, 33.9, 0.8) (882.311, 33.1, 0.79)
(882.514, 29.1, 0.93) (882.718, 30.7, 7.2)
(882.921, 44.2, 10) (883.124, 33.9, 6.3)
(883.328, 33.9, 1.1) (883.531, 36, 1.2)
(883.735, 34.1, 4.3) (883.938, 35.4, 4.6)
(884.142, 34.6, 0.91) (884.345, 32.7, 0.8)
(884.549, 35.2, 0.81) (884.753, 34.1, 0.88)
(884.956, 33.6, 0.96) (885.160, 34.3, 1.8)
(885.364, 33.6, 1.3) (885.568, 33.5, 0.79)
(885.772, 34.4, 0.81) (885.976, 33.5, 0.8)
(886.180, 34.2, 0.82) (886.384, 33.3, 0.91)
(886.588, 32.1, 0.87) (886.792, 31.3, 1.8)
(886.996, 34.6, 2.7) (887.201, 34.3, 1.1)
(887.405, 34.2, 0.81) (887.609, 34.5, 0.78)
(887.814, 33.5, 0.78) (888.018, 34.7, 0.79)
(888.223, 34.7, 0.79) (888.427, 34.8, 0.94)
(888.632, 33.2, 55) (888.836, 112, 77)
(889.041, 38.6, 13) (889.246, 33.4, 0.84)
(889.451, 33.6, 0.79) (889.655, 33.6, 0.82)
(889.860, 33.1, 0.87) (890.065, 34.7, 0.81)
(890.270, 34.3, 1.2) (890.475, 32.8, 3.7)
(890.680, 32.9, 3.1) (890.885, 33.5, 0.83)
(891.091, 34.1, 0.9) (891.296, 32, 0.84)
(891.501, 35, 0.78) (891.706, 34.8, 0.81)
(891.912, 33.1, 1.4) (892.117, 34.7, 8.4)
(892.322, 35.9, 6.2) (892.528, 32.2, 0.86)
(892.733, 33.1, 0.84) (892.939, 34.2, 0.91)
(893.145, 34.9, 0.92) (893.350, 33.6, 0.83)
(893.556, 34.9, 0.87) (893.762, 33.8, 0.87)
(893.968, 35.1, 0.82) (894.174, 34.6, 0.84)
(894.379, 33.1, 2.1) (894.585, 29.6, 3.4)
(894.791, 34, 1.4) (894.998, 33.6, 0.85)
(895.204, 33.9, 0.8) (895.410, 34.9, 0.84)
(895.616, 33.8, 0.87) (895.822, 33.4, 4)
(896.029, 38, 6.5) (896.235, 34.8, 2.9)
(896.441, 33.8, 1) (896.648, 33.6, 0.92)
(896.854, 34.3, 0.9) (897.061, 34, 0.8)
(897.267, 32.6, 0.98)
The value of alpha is 1.10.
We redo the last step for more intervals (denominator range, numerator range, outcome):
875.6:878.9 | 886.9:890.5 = 1.17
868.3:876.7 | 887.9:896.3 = 1.10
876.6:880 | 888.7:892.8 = 1.15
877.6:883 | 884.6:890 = 1.12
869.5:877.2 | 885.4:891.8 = 1.09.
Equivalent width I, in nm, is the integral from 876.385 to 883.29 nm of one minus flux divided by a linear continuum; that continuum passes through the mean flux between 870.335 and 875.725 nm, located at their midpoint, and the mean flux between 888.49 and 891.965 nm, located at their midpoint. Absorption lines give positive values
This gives 0.48 nm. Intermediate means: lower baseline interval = 34.5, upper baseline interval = 38.5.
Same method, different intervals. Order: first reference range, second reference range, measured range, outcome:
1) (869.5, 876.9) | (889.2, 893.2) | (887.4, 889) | -0.49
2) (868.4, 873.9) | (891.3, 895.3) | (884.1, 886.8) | 0.02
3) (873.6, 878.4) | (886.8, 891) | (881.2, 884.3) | 0.13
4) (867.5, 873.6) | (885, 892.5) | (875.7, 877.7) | 0.05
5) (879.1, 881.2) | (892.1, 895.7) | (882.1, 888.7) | -0.20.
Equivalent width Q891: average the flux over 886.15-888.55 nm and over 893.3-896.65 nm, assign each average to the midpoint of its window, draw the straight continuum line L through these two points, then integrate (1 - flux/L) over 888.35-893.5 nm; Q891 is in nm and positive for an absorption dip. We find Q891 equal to -0.48 nm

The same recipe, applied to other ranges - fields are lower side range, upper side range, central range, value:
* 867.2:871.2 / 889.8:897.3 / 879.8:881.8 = 0.05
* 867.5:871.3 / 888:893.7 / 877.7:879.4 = 0.06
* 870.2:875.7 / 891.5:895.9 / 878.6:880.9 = 0.07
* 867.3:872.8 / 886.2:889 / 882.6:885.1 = 0.23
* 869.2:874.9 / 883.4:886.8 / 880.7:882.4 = 0.07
